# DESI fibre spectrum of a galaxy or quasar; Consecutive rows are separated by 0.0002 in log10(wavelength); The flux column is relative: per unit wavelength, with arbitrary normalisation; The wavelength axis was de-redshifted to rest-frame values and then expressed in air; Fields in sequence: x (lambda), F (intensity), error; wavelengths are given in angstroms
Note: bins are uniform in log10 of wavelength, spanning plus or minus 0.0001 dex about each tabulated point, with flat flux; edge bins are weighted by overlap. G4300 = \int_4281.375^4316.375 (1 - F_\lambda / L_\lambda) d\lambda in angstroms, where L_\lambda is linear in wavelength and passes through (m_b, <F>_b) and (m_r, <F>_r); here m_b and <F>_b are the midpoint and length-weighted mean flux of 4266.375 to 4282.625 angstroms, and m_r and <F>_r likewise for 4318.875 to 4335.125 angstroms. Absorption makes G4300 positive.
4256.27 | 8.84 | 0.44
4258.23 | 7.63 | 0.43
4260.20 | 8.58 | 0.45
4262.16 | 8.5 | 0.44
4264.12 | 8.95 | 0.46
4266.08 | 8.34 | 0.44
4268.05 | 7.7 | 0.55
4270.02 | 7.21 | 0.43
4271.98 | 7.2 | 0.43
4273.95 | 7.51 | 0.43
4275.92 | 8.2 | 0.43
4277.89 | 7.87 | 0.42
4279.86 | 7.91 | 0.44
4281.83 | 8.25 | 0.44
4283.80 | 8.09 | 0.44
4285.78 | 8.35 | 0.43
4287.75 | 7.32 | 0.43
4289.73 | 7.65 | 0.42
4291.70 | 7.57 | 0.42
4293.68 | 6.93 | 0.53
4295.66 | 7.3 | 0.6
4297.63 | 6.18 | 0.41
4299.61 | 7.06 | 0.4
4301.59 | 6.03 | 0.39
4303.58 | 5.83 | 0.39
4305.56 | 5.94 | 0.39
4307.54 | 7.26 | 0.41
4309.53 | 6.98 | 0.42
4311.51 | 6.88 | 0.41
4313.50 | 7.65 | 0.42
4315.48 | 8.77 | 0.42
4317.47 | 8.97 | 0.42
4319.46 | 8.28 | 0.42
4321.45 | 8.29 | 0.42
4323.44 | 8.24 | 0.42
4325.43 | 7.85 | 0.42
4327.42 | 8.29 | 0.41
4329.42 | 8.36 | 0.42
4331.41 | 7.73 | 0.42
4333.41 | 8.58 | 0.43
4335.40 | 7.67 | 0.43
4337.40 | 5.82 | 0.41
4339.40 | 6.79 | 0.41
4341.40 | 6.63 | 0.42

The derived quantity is 3.3 angstroms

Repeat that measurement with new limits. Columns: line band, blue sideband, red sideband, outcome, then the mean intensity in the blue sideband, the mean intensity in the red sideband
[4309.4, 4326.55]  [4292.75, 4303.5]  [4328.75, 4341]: -2.4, 6.62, 7.43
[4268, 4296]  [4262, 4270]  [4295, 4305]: -1.2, 8.22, 6.43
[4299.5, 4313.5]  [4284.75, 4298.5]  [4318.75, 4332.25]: 2.0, 7.34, 8.15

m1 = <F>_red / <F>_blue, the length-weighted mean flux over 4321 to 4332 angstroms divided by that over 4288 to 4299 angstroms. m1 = 1.1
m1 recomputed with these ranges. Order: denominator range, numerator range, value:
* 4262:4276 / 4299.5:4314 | 0.84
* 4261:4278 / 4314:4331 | 1.05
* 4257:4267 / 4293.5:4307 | 0.77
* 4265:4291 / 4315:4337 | 1.05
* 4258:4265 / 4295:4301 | 0.80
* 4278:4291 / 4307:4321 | 0.99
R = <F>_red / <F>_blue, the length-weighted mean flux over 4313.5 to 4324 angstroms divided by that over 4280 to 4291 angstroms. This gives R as 1.07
